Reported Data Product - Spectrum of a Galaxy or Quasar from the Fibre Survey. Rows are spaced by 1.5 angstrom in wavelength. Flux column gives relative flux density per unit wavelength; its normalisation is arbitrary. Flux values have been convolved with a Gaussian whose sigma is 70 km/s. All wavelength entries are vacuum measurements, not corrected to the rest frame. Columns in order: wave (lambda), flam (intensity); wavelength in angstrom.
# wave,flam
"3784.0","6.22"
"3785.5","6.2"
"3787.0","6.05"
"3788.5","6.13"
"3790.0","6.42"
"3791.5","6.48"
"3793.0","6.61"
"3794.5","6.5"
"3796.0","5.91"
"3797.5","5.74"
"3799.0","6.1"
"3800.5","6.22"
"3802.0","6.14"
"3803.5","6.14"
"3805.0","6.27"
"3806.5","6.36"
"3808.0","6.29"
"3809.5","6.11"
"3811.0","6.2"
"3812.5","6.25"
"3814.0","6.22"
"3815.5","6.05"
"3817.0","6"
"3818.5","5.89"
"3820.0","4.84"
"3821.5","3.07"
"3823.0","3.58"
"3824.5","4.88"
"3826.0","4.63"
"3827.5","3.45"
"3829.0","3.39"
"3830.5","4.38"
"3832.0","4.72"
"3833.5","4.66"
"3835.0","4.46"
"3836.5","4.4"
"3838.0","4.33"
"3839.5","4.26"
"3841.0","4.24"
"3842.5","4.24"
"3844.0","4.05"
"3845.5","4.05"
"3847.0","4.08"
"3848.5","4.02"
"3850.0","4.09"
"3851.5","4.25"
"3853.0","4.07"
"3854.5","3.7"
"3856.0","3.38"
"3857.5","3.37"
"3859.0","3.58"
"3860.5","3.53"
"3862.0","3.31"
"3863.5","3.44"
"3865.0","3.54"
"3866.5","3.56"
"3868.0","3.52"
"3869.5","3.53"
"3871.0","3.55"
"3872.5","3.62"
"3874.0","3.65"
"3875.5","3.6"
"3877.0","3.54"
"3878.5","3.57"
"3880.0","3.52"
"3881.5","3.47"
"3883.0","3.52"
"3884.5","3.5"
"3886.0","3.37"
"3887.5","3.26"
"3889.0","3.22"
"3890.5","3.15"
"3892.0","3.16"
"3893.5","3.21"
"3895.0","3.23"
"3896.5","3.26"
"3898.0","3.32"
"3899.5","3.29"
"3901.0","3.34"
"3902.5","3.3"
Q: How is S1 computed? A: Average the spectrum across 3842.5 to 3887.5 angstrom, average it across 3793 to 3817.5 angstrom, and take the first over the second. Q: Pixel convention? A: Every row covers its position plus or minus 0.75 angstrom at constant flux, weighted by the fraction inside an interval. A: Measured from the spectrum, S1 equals 0.59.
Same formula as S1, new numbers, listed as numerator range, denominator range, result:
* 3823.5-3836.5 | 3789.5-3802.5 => 0.69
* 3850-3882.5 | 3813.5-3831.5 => 0.77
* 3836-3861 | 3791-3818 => 0.64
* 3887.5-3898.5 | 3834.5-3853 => 0.77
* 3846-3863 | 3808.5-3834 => 0.76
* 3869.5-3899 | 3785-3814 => 0.55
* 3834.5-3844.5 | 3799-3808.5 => 0.69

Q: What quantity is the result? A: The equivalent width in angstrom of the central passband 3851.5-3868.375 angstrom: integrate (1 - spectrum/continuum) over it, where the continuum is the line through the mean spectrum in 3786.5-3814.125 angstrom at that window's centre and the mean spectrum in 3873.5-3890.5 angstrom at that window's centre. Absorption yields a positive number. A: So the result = 2.5 angstrom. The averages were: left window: 6.22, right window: 3.46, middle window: 3.58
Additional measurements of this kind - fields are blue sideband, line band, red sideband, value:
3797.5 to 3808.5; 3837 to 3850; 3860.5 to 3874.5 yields 1.0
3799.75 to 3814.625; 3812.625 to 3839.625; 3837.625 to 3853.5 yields 2.8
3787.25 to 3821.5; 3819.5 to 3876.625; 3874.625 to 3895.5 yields 8.3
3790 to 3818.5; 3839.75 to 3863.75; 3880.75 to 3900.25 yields 3.9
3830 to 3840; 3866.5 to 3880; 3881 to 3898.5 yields 0.3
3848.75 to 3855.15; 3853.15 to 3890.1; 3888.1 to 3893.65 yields 1.0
